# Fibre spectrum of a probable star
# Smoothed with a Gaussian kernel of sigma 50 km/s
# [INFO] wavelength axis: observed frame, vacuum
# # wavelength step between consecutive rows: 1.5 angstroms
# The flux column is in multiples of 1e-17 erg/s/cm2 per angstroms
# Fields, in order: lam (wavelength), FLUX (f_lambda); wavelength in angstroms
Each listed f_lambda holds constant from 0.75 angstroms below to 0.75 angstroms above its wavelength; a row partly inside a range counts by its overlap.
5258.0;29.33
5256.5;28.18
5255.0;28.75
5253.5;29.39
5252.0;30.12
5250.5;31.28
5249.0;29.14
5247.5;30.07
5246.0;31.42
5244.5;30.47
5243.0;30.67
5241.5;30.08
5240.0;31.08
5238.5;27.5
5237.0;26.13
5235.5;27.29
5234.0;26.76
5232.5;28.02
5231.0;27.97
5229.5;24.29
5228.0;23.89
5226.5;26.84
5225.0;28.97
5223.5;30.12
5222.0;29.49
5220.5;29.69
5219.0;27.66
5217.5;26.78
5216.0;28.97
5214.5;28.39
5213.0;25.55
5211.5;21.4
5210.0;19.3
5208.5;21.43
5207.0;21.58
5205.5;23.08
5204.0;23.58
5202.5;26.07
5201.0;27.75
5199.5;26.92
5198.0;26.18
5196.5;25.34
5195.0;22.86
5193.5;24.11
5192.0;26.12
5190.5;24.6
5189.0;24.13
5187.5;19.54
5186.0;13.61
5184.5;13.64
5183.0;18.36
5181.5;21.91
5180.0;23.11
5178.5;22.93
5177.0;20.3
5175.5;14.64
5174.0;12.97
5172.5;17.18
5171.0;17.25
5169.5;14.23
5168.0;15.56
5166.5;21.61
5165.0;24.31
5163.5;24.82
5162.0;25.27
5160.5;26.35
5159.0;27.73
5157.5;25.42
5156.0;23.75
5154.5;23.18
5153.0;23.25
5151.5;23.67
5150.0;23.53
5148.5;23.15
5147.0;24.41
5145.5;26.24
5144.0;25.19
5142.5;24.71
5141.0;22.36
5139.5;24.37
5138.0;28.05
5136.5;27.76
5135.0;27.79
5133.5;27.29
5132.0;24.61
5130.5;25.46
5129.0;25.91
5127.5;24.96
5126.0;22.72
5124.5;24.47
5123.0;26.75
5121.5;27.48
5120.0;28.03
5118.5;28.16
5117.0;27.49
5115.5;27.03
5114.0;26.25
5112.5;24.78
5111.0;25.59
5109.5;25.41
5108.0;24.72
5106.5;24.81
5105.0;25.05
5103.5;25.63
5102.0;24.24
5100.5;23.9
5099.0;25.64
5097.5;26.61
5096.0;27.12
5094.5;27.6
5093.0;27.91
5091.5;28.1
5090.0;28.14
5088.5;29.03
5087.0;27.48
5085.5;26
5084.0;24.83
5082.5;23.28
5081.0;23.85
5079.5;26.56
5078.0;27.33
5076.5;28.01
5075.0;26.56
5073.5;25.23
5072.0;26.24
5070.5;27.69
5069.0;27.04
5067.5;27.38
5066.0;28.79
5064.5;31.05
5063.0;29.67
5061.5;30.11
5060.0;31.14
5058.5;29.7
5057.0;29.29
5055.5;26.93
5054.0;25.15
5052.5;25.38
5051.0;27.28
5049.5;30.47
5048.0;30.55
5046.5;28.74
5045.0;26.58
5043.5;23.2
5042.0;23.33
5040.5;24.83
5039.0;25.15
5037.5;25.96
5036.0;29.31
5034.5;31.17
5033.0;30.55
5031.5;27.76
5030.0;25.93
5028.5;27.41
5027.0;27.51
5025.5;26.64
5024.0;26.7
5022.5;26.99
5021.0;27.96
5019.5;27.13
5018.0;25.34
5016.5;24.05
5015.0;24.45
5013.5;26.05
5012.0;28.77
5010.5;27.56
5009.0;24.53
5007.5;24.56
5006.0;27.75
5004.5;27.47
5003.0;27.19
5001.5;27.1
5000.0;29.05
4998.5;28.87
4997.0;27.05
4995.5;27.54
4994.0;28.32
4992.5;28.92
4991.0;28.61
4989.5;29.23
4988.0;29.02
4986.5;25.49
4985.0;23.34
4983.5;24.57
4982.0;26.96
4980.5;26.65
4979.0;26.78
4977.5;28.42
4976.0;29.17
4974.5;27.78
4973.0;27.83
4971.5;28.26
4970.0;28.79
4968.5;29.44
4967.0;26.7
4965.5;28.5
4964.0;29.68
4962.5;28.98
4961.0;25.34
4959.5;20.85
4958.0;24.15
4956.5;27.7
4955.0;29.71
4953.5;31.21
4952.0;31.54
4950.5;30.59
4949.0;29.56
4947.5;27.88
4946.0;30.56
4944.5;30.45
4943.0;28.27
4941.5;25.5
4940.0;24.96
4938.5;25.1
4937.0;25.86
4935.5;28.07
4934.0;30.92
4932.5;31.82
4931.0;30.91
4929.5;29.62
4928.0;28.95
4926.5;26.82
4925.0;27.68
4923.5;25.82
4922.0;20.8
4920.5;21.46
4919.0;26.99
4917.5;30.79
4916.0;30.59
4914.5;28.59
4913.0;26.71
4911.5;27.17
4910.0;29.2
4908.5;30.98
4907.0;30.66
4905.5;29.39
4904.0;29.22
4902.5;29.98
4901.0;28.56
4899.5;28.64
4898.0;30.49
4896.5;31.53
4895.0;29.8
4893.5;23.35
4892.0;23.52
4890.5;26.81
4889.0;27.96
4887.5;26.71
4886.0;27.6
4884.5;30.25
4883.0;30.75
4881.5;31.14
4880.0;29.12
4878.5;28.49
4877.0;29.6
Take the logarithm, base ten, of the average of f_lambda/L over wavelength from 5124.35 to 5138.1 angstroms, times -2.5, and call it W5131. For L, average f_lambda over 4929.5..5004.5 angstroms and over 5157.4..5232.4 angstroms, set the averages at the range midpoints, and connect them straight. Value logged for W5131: -0.055 mag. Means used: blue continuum 28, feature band 25.9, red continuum 23.3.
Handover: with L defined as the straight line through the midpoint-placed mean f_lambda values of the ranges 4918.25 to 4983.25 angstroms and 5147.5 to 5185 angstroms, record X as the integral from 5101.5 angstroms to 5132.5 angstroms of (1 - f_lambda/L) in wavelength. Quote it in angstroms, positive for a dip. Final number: -4.1 angstroms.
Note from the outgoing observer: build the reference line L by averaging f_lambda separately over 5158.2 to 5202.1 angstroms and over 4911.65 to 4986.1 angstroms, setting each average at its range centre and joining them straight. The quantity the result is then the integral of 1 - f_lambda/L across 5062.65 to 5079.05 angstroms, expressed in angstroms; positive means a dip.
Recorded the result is -2.2 angstroms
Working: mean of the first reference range 27.7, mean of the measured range 27.7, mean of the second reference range 21.5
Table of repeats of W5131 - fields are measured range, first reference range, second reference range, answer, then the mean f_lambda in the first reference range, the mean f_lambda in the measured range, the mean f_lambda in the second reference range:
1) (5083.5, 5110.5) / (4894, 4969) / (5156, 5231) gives -0.049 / 28.3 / 26.2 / 23.2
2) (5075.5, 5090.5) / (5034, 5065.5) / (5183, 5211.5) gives 0.010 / 27.8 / 26.4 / 22.6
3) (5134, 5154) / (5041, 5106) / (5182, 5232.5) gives 0.033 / 27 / 25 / 24.5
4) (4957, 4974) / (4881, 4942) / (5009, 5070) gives 0.026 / 28.1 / 27.2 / 27.4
